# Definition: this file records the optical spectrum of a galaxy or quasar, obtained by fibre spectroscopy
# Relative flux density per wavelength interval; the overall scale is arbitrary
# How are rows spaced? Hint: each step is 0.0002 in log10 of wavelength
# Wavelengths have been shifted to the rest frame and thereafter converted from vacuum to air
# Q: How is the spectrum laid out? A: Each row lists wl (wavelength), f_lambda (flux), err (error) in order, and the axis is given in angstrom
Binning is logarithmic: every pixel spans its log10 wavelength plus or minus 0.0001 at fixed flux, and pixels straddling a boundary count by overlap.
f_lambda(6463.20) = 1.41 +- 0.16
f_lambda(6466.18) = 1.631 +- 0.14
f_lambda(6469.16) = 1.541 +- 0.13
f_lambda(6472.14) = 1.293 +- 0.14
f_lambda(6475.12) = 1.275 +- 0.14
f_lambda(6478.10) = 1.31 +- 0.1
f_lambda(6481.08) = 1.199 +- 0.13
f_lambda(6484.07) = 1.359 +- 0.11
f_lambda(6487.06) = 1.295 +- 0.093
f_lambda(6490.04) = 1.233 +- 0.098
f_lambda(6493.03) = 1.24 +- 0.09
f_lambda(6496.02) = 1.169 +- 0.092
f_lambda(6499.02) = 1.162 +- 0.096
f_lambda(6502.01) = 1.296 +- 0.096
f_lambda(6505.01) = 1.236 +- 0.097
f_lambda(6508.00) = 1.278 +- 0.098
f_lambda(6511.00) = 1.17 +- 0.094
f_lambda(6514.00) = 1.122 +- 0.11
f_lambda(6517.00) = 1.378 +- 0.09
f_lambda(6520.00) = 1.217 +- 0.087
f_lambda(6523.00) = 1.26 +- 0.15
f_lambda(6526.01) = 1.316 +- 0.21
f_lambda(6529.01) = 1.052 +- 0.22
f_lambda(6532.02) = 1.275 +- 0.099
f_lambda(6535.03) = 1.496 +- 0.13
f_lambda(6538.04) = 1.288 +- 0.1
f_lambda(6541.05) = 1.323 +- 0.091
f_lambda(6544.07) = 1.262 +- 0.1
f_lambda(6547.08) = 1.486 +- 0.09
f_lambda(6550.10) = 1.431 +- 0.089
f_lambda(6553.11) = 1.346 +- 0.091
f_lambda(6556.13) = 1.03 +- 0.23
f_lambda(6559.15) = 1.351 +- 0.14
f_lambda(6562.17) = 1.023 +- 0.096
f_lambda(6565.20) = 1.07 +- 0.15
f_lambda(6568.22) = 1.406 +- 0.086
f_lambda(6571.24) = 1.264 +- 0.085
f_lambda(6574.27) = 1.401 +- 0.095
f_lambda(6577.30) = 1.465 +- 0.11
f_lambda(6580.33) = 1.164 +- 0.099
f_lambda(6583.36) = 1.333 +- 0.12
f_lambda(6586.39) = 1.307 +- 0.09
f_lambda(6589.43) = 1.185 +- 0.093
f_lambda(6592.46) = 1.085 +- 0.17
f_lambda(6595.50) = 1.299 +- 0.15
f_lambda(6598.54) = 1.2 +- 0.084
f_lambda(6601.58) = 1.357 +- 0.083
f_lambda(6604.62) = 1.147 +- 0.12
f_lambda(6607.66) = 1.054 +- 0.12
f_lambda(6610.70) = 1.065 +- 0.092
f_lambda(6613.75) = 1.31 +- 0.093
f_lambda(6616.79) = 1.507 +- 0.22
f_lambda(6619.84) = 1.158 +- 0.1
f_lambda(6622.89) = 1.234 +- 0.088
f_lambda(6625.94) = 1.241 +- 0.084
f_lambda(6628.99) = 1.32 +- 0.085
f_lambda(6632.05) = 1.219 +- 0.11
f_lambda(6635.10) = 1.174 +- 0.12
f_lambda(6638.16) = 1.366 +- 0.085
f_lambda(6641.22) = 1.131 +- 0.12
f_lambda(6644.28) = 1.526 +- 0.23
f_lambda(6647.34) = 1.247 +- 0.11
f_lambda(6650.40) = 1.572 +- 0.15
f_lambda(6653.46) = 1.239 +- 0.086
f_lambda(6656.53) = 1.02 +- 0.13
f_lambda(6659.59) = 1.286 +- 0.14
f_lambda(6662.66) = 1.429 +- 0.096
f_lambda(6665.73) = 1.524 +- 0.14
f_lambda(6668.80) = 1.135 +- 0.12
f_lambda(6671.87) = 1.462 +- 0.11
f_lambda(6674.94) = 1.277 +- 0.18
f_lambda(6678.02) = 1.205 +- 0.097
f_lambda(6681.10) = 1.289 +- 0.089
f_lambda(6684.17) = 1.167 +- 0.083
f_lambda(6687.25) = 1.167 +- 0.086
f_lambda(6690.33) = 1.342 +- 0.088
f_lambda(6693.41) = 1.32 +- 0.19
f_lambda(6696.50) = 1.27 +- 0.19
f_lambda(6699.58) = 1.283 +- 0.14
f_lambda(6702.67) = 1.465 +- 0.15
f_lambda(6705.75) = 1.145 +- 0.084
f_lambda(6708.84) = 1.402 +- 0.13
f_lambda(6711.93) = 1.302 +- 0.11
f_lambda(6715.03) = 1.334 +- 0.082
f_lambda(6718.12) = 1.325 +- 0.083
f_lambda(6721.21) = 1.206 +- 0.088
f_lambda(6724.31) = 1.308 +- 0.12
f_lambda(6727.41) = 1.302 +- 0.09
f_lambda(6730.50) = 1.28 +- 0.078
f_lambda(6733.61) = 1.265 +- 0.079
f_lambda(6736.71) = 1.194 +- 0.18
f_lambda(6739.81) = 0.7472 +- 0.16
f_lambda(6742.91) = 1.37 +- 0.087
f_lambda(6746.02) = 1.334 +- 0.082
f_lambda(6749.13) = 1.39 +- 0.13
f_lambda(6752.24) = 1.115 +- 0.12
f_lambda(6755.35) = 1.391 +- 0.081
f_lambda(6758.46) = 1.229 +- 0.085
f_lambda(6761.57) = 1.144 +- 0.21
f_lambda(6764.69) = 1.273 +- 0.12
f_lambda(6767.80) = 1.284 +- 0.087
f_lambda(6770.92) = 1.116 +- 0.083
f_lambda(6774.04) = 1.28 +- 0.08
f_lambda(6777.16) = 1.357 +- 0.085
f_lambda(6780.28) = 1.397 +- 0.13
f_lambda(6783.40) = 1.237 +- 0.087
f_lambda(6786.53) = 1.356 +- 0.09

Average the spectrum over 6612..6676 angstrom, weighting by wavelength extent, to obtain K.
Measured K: 1.3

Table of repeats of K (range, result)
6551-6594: 1.25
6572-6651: 1.27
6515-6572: 1.28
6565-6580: 1.33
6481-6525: 1.24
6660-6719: 1.31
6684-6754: 1.26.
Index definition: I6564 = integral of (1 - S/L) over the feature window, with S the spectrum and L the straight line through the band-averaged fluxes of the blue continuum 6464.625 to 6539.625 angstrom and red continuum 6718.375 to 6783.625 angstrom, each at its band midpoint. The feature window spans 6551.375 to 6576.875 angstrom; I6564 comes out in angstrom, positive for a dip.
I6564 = 0.55 angstrom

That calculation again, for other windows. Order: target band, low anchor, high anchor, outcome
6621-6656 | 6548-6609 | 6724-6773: -1.3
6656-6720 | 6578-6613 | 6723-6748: -4.0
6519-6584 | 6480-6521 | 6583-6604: -2.2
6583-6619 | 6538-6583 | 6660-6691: 1.6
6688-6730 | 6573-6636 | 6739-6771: -2.3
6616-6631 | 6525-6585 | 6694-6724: 0.2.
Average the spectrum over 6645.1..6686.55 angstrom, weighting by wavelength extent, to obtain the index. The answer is 1.3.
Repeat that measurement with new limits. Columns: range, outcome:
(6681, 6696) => 1.25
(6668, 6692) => 1.26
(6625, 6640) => 1.26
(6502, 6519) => 1.24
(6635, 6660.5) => 1.29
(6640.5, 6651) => 1.37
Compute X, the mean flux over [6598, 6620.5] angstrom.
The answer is 1.23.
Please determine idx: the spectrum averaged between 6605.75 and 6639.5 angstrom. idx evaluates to 1.24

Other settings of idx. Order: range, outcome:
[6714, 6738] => 1.28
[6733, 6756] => 1.22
